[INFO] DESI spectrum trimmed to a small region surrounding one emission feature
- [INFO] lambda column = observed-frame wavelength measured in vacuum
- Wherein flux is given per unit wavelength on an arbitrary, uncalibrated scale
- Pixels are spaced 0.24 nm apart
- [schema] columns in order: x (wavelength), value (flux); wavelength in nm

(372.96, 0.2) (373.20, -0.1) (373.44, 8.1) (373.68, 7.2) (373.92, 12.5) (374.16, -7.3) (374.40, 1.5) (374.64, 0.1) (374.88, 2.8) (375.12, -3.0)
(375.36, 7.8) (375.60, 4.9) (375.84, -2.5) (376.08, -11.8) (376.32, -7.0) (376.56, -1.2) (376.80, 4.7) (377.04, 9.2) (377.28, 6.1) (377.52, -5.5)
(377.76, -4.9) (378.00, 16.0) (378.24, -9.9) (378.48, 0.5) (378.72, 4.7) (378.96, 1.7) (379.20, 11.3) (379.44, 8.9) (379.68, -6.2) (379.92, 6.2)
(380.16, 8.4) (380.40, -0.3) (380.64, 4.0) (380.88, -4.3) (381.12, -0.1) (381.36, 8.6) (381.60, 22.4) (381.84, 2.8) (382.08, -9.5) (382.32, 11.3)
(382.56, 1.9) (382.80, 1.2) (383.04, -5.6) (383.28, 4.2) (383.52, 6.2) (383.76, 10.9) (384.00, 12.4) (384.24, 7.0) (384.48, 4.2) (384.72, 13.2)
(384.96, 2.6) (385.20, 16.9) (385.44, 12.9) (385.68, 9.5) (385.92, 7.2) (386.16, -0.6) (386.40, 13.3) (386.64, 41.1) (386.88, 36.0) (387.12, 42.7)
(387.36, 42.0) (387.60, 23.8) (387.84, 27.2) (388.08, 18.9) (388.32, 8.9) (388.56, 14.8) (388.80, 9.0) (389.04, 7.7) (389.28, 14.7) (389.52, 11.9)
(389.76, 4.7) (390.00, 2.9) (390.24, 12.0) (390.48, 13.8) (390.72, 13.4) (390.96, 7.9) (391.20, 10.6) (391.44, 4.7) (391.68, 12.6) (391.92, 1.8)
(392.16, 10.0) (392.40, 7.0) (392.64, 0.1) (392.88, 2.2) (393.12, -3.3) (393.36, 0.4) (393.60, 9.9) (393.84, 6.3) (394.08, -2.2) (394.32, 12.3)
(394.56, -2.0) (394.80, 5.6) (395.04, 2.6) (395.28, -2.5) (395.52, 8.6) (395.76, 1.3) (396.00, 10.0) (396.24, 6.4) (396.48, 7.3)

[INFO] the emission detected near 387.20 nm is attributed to Lyman alpha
